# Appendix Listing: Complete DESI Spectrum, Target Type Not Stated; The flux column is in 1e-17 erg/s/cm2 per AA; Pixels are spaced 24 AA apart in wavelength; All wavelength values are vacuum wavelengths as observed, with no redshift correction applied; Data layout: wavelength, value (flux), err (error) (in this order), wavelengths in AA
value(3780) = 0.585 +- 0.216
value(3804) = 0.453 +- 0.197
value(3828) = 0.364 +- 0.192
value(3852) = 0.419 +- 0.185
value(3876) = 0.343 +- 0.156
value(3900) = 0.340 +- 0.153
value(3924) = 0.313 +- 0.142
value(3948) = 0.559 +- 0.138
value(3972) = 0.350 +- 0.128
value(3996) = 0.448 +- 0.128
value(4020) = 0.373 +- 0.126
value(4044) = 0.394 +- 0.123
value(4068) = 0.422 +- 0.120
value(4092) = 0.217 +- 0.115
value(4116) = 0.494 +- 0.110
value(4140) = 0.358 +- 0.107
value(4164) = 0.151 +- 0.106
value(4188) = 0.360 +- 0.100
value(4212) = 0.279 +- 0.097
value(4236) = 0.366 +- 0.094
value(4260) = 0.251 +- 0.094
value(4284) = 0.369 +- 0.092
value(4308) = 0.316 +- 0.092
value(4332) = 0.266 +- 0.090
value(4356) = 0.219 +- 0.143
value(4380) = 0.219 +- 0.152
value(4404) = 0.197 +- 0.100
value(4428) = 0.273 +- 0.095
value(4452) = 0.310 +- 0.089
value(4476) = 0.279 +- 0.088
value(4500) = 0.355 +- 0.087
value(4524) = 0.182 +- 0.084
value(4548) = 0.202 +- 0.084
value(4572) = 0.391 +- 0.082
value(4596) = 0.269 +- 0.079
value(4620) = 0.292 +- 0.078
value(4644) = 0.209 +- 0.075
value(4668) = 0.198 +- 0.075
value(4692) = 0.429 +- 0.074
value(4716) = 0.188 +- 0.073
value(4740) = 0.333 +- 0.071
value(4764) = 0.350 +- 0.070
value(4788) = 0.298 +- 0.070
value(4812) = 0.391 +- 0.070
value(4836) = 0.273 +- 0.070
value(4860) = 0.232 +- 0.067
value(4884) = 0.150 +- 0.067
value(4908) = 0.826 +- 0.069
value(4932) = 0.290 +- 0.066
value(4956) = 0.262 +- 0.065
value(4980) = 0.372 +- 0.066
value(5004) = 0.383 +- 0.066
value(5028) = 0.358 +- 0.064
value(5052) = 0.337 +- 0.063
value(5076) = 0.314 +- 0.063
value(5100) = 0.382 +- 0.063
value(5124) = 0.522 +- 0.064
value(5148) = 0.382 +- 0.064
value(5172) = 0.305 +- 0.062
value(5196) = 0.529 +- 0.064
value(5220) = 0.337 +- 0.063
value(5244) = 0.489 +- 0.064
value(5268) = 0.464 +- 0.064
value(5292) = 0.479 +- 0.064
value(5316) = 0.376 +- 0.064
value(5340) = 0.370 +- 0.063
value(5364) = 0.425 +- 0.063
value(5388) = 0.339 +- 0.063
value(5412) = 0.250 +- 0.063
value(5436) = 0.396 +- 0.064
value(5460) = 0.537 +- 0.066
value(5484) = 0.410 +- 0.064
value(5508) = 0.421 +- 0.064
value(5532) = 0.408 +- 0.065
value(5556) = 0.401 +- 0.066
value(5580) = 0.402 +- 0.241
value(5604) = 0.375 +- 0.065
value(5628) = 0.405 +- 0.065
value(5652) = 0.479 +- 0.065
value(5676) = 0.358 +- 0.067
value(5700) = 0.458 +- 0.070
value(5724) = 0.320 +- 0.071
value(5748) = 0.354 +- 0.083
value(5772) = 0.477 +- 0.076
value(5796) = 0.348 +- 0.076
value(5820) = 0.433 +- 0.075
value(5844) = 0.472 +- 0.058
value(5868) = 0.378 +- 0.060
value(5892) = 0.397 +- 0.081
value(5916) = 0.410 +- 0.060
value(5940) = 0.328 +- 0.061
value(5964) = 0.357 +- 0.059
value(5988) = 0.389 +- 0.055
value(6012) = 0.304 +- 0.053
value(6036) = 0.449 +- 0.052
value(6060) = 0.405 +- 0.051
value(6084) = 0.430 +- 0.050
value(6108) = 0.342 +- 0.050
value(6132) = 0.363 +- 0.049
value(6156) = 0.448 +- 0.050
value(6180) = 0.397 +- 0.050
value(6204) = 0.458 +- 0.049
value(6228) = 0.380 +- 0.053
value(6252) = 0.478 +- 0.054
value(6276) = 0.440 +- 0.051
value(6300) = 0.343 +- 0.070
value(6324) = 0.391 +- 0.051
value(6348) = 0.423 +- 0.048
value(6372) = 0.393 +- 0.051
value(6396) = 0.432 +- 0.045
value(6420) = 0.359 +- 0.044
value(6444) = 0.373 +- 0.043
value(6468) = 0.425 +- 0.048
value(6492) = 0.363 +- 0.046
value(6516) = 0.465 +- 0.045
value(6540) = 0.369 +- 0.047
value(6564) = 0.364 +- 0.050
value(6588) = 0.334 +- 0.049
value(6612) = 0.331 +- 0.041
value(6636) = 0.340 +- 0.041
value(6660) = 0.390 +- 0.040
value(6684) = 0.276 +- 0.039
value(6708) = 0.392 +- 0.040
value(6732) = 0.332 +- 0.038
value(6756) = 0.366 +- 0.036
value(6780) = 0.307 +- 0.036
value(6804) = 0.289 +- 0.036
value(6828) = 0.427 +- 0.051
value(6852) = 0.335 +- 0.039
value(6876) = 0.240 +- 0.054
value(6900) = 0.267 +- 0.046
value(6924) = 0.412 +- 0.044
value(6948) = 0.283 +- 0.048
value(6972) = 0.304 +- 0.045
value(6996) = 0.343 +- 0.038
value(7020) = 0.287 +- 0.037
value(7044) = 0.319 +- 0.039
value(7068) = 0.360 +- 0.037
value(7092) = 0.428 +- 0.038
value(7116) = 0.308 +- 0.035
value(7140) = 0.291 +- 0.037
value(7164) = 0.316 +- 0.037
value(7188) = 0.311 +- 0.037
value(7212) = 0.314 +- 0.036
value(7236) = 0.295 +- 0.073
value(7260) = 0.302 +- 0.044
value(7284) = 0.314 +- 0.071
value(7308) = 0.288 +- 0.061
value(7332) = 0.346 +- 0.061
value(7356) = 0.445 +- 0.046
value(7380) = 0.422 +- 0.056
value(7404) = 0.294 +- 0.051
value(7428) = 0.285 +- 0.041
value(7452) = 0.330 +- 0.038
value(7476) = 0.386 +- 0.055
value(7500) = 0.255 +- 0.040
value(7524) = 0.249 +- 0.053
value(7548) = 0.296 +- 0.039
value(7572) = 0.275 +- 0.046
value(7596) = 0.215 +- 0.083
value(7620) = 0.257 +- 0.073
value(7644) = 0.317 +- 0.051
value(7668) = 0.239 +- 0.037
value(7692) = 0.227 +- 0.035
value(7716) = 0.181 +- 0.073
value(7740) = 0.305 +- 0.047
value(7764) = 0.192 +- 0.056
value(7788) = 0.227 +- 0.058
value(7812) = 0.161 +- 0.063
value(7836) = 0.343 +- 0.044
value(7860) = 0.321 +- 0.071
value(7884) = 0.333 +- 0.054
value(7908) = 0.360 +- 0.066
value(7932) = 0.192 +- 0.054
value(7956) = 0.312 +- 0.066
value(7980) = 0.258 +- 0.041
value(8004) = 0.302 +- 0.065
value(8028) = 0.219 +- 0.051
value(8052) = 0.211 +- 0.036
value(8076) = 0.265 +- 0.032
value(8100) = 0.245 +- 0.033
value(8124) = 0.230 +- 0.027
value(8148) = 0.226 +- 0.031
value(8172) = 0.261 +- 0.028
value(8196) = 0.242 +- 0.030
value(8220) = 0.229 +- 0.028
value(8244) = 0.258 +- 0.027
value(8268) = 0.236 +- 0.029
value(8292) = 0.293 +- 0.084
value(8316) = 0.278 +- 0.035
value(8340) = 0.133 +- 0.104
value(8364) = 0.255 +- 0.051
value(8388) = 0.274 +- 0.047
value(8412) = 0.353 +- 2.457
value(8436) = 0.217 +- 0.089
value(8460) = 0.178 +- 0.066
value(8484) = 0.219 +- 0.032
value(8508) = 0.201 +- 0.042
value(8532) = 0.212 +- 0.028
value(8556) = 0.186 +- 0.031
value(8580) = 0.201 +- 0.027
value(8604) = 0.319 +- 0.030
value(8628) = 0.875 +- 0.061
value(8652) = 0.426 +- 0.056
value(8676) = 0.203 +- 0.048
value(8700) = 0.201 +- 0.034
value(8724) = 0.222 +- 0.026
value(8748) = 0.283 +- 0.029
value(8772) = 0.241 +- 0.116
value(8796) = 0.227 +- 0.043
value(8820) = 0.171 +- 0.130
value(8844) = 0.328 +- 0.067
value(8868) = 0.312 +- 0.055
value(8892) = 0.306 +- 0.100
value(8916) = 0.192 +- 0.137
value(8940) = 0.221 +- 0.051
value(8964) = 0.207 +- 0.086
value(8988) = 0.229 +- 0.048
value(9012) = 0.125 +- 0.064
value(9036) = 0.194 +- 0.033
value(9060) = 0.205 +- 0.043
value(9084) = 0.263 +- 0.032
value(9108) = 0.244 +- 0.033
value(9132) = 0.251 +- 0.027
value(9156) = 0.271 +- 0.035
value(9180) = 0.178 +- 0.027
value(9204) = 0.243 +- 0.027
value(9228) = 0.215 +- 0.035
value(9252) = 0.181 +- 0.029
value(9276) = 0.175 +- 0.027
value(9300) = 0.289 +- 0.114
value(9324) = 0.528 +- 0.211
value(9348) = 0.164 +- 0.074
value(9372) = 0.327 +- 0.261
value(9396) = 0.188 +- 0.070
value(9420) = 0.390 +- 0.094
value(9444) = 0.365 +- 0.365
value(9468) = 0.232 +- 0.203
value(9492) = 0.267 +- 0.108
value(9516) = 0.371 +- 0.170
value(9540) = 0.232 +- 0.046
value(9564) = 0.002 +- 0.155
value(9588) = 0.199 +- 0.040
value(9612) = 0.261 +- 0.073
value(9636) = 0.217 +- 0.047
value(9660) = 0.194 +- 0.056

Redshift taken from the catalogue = 0.32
